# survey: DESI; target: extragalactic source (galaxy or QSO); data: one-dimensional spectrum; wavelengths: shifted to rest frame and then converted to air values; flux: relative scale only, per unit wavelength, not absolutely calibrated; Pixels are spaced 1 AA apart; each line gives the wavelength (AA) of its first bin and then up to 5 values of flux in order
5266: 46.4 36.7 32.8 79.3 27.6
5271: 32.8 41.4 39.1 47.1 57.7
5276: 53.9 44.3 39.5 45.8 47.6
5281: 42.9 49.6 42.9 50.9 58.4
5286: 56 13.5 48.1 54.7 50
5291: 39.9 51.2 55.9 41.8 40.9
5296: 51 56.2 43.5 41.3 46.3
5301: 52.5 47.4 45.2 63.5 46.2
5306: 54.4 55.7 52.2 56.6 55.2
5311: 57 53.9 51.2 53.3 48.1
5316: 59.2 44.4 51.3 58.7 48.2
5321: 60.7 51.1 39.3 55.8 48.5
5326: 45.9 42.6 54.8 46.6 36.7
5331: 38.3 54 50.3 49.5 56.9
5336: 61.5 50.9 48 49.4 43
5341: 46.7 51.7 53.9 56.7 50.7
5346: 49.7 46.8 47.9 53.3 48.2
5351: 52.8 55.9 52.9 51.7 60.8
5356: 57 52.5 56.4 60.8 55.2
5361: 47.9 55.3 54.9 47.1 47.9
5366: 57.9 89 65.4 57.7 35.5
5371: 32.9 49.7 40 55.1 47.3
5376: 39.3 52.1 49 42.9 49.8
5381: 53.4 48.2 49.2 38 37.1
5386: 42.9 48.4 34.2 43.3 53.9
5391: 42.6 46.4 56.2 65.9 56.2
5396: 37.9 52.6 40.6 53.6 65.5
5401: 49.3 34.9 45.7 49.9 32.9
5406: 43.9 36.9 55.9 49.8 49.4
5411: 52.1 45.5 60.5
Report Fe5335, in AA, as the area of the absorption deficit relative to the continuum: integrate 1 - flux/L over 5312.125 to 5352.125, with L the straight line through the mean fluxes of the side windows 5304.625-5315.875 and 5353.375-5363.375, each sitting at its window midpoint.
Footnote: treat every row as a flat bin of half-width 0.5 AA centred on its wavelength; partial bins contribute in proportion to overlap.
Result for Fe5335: 2.9 AA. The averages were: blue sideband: 53.4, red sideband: 55.2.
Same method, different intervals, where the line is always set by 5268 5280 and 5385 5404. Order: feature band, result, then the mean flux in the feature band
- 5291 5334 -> -3.3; 50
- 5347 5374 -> -3.3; 53.2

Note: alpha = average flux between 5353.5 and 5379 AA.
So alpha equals 52.5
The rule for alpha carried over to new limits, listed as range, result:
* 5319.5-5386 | 50.5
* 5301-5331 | 51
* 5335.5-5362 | 52.5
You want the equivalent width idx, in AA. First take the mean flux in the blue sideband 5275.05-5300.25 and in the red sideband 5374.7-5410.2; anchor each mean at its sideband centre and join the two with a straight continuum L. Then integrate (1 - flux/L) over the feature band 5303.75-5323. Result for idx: -2.6 AA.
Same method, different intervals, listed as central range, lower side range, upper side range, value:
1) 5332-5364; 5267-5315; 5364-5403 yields -2.5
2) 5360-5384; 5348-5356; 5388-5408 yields 0.2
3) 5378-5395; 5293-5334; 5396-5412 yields 0.1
